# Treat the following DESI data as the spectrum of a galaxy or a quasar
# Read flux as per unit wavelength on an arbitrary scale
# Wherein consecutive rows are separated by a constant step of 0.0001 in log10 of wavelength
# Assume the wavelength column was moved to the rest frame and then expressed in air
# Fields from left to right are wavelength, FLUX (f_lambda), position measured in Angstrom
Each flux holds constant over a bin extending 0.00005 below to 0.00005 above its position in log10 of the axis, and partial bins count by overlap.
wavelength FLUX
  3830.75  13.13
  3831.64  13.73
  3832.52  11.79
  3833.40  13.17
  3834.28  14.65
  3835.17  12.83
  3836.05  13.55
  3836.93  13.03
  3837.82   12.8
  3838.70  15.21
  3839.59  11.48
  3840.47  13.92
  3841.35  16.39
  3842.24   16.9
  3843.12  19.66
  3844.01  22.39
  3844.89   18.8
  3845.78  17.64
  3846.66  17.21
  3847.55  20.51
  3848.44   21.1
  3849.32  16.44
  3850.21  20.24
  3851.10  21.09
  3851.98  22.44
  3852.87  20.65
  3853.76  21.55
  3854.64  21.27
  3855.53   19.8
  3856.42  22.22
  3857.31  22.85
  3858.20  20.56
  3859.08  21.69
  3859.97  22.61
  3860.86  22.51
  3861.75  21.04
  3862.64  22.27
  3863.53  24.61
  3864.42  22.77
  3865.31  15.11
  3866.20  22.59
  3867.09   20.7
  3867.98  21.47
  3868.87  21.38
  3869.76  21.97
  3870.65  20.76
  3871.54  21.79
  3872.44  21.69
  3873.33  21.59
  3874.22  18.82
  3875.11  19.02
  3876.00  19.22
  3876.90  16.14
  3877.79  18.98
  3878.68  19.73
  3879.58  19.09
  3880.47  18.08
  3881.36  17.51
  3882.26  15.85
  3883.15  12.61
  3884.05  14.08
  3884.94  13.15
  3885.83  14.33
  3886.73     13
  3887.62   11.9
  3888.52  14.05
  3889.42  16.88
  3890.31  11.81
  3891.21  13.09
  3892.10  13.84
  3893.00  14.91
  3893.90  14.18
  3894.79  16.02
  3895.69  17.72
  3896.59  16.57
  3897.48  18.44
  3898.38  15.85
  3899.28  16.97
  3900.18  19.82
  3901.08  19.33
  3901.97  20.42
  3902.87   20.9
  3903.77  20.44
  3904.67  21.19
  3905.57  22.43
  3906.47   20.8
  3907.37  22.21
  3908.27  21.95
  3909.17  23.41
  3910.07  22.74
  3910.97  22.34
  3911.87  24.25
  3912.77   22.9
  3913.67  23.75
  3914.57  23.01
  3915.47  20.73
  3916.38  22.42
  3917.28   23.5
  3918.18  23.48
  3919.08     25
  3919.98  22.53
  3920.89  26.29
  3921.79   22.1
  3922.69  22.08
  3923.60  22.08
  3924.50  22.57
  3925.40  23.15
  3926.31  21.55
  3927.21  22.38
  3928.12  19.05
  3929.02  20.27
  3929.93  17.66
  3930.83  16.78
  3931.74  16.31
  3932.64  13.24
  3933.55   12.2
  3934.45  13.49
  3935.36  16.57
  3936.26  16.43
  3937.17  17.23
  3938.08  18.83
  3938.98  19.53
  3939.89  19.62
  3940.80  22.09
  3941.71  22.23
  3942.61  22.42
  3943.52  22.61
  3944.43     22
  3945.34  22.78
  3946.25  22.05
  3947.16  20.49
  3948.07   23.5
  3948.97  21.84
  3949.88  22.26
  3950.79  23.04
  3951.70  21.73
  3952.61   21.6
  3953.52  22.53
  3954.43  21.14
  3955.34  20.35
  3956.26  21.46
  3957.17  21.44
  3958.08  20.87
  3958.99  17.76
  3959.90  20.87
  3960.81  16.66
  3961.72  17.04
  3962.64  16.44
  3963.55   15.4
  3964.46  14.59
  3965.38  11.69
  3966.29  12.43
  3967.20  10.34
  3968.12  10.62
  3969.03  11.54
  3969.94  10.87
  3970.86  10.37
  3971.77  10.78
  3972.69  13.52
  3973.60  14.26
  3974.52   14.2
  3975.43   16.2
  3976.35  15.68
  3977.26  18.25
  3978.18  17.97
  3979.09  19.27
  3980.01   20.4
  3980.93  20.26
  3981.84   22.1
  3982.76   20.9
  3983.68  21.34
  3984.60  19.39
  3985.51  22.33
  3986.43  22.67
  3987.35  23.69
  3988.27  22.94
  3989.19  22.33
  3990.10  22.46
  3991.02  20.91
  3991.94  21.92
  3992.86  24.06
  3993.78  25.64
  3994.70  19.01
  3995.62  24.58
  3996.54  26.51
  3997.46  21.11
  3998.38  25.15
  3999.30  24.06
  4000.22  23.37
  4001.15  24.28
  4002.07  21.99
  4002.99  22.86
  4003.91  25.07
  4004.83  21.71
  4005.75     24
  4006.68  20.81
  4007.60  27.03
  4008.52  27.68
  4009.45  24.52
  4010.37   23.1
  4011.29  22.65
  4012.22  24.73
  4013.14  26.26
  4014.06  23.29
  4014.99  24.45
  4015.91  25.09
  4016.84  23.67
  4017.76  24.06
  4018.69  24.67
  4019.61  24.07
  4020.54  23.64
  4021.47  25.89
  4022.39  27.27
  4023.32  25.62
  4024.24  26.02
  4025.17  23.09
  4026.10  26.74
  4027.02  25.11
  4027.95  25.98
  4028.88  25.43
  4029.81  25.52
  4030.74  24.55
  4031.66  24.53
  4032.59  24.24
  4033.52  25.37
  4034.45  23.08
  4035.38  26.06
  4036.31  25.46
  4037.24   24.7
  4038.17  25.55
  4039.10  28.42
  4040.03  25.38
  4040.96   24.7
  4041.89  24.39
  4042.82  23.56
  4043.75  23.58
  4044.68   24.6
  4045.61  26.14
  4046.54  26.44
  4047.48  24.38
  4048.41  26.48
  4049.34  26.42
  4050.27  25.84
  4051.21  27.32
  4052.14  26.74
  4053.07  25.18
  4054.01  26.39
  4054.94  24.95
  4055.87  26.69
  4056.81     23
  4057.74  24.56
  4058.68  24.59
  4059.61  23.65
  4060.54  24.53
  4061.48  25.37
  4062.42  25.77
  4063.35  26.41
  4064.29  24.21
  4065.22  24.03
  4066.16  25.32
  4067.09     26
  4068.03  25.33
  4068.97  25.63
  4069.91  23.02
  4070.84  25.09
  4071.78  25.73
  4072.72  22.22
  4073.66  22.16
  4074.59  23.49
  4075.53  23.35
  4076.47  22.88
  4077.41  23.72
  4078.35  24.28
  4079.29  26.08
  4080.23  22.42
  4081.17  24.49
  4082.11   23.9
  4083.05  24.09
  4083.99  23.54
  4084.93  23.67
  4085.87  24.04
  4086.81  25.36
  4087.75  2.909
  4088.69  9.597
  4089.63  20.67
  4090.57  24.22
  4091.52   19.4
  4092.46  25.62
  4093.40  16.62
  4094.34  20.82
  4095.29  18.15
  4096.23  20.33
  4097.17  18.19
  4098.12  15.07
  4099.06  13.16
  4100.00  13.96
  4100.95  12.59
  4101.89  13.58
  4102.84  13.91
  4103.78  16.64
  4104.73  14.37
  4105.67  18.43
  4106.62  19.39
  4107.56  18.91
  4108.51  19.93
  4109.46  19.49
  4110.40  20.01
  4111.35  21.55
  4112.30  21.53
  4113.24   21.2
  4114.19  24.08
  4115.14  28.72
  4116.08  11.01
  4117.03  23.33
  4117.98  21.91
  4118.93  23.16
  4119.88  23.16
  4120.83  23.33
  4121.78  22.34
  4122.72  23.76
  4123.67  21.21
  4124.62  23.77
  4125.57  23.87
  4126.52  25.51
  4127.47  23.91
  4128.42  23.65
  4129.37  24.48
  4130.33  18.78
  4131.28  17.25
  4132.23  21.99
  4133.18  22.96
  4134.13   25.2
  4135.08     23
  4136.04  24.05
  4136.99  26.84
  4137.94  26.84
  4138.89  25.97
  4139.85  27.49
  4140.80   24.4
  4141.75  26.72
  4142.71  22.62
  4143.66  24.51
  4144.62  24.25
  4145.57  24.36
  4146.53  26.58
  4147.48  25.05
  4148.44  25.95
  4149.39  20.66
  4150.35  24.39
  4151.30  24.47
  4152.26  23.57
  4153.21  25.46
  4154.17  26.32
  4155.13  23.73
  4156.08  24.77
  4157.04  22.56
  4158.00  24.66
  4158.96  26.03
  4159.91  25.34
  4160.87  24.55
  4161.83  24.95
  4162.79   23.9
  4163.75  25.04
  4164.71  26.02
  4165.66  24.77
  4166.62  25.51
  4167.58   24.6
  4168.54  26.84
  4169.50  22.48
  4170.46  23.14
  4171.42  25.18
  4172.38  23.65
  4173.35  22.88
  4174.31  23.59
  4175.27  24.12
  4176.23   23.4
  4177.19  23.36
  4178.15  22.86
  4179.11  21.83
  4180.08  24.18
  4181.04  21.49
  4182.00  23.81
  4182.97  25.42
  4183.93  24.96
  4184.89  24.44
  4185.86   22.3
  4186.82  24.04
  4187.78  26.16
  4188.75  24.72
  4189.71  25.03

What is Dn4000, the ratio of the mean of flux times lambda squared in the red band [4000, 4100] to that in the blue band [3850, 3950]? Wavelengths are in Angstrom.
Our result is 1.3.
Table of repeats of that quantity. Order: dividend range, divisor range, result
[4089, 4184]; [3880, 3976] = 1.35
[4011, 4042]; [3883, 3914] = 1.48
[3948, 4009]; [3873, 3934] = 1.09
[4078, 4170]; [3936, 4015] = 1.17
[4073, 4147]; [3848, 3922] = 1.22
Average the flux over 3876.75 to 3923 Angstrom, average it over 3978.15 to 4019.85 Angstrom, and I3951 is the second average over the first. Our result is 1.2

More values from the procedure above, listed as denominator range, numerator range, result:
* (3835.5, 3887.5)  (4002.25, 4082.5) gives 1.32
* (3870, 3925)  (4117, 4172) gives 1.26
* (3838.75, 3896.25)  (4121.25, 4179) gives 1.31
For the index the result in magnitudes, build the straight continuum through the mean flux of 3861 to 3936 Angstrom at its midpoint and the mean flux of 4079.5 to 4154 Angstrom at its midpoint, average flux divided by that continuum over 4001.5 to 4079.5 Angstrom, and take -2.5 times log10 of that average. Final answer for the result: -0.19 mag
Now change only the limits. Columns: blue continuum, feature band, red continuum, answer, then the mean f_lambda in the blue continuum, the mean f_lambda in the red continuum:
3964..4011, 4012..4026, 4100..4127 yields -0.24 mag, 19.9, 20.3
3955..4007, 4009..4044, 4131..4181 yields -0.20 mag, 19.3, 24.3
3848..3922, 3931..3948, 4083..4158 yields 0.07 mag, 19.7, 21.6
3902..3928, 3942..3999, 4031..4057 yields 0.22 mag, 22.5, 25.4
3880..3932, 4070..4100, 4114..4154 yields 0.08 mag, 19.2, 23.7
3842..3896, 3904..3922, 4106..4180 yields -0.17 mag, 18.8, 23.5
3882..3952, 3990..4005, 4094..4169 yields -0.14 mag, 19.4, 22.4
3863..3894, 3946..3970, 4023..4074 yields 0.16 mag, 17.7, 25.1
